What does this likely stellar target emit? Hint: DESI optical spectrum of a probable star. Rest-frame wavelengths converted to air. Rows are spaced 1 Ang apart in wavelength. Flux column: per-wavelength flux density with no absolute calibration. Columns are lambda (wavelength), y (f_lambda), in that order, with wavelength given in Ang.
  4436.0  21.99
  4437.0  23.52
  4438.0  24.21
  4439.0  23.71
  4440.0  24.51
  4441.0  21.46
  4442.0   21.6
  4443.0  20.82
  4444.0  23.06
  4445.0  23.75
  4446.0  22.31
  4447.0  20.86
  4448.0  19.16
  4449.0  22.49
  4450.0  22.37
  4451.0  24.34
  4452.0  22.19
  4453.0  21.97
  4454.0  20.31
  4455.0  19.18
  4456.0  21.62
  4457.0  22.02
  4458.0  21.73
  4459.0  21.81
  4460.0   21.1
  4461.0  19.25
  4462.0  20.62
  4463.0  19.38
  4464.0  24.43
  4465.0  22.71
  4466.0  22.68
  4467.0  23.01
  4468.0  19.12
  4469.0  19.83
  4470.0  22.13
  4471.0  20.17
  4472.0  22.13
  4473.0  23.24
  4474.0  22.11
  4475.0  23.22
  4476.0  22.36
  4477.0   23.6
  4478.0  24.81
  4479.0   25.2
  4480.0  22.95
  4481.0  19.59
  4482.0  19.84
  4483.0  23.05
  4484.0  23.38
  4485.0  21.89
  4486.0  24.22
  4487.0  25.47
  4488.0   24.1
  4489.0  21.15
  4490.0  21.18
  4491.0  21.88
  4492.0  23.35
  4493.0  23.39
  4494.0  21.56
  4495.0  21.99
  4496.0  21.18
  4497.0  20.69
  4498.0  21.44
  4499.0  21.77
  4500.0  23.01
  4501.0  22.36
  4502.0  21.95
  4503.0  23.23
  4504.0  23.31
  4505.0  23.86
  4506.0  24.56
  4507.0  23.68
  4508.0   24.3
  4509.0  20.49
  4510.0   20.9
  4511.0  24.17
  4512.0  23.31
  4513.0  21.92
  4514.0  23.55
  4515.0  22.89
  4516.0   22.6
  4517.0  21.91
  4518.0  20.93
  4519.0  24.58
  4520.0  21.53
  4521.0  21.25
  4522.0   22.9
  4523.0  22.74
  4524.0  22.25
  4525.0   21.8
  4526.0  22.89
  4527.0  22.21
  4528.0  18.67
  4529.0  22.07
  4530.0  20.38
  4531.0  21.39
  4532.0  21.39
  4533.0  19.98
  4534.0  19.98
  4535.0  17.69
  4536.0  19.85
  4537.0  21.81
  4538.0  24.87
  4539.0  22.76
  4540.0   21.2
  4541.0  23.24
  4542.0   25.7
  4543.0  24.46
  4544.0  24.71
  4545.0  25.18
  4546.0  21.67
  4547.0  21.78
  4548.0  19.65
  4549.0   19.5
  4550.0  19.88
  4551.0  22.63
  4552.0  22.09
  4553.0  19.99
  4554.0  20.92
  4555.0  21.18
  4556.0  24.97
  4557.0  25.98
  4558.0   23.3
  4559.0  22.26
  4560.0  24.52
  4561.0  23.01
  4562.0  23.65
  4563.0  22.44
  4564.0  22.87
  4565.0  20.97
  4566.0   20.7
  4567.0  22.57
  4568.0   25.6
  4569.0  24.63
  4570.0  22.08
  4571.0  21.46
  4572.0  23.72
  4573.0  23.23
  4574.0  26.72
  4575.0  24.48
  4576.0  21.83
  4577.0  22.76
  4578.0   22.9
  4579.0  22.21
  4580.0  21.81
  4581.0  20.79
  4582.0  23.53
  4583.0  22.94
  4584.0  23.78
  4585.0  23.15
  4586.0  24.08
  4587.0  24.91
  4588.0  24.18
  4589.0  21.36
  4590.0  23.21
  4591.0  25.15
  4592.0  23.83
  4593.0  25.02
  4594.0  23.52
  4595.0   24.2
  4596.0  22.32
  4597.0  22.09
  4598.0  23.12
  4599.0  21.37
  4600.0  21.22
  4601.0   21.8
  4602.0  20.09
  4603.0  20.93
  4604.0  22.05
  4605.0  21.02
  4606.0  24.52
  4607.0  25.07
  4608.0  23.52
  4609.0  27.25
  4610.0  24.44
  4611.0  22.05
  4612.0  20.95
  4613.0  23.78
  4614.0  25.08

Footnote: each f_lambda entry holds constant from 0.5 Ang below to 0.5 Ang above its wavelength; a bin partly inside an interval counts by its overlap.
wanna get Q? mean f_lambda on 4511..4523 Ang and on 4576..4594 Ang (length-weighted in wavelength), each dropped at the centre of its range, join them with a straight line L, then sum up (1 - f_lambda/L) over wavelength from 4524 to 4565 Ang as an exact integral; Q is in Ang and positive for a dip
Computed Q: 1.3 Ang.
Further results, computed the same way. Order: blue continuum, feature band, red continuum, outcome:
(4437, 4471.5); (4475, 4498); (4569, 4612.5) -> -0.5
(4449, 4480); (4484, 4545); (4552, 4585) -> 0.2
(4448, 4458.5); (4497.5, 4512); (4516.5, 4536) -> -0.9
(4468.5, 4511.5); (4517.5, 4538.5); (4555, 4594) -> 1.3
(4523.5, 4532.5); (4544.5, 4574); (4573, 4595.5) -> 0.0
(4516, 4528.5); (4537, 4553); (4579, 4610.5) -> -0.1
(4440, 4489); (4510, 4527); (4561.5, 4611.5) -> 0.0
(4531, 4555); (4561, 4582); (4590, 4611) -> -0.4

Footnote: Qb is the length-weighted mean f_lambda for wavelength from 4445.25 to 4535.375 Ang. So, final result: 22.1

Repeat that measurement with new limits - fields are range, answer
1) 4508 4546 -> 22.2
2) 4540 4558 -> 22.5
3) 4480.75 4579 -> 22.4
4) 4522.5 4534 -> 21.4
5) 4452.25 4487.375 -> 22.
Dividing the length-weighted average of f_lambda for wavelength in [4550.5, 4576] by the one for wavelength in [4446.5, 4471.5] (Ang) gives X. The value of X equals 1.08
